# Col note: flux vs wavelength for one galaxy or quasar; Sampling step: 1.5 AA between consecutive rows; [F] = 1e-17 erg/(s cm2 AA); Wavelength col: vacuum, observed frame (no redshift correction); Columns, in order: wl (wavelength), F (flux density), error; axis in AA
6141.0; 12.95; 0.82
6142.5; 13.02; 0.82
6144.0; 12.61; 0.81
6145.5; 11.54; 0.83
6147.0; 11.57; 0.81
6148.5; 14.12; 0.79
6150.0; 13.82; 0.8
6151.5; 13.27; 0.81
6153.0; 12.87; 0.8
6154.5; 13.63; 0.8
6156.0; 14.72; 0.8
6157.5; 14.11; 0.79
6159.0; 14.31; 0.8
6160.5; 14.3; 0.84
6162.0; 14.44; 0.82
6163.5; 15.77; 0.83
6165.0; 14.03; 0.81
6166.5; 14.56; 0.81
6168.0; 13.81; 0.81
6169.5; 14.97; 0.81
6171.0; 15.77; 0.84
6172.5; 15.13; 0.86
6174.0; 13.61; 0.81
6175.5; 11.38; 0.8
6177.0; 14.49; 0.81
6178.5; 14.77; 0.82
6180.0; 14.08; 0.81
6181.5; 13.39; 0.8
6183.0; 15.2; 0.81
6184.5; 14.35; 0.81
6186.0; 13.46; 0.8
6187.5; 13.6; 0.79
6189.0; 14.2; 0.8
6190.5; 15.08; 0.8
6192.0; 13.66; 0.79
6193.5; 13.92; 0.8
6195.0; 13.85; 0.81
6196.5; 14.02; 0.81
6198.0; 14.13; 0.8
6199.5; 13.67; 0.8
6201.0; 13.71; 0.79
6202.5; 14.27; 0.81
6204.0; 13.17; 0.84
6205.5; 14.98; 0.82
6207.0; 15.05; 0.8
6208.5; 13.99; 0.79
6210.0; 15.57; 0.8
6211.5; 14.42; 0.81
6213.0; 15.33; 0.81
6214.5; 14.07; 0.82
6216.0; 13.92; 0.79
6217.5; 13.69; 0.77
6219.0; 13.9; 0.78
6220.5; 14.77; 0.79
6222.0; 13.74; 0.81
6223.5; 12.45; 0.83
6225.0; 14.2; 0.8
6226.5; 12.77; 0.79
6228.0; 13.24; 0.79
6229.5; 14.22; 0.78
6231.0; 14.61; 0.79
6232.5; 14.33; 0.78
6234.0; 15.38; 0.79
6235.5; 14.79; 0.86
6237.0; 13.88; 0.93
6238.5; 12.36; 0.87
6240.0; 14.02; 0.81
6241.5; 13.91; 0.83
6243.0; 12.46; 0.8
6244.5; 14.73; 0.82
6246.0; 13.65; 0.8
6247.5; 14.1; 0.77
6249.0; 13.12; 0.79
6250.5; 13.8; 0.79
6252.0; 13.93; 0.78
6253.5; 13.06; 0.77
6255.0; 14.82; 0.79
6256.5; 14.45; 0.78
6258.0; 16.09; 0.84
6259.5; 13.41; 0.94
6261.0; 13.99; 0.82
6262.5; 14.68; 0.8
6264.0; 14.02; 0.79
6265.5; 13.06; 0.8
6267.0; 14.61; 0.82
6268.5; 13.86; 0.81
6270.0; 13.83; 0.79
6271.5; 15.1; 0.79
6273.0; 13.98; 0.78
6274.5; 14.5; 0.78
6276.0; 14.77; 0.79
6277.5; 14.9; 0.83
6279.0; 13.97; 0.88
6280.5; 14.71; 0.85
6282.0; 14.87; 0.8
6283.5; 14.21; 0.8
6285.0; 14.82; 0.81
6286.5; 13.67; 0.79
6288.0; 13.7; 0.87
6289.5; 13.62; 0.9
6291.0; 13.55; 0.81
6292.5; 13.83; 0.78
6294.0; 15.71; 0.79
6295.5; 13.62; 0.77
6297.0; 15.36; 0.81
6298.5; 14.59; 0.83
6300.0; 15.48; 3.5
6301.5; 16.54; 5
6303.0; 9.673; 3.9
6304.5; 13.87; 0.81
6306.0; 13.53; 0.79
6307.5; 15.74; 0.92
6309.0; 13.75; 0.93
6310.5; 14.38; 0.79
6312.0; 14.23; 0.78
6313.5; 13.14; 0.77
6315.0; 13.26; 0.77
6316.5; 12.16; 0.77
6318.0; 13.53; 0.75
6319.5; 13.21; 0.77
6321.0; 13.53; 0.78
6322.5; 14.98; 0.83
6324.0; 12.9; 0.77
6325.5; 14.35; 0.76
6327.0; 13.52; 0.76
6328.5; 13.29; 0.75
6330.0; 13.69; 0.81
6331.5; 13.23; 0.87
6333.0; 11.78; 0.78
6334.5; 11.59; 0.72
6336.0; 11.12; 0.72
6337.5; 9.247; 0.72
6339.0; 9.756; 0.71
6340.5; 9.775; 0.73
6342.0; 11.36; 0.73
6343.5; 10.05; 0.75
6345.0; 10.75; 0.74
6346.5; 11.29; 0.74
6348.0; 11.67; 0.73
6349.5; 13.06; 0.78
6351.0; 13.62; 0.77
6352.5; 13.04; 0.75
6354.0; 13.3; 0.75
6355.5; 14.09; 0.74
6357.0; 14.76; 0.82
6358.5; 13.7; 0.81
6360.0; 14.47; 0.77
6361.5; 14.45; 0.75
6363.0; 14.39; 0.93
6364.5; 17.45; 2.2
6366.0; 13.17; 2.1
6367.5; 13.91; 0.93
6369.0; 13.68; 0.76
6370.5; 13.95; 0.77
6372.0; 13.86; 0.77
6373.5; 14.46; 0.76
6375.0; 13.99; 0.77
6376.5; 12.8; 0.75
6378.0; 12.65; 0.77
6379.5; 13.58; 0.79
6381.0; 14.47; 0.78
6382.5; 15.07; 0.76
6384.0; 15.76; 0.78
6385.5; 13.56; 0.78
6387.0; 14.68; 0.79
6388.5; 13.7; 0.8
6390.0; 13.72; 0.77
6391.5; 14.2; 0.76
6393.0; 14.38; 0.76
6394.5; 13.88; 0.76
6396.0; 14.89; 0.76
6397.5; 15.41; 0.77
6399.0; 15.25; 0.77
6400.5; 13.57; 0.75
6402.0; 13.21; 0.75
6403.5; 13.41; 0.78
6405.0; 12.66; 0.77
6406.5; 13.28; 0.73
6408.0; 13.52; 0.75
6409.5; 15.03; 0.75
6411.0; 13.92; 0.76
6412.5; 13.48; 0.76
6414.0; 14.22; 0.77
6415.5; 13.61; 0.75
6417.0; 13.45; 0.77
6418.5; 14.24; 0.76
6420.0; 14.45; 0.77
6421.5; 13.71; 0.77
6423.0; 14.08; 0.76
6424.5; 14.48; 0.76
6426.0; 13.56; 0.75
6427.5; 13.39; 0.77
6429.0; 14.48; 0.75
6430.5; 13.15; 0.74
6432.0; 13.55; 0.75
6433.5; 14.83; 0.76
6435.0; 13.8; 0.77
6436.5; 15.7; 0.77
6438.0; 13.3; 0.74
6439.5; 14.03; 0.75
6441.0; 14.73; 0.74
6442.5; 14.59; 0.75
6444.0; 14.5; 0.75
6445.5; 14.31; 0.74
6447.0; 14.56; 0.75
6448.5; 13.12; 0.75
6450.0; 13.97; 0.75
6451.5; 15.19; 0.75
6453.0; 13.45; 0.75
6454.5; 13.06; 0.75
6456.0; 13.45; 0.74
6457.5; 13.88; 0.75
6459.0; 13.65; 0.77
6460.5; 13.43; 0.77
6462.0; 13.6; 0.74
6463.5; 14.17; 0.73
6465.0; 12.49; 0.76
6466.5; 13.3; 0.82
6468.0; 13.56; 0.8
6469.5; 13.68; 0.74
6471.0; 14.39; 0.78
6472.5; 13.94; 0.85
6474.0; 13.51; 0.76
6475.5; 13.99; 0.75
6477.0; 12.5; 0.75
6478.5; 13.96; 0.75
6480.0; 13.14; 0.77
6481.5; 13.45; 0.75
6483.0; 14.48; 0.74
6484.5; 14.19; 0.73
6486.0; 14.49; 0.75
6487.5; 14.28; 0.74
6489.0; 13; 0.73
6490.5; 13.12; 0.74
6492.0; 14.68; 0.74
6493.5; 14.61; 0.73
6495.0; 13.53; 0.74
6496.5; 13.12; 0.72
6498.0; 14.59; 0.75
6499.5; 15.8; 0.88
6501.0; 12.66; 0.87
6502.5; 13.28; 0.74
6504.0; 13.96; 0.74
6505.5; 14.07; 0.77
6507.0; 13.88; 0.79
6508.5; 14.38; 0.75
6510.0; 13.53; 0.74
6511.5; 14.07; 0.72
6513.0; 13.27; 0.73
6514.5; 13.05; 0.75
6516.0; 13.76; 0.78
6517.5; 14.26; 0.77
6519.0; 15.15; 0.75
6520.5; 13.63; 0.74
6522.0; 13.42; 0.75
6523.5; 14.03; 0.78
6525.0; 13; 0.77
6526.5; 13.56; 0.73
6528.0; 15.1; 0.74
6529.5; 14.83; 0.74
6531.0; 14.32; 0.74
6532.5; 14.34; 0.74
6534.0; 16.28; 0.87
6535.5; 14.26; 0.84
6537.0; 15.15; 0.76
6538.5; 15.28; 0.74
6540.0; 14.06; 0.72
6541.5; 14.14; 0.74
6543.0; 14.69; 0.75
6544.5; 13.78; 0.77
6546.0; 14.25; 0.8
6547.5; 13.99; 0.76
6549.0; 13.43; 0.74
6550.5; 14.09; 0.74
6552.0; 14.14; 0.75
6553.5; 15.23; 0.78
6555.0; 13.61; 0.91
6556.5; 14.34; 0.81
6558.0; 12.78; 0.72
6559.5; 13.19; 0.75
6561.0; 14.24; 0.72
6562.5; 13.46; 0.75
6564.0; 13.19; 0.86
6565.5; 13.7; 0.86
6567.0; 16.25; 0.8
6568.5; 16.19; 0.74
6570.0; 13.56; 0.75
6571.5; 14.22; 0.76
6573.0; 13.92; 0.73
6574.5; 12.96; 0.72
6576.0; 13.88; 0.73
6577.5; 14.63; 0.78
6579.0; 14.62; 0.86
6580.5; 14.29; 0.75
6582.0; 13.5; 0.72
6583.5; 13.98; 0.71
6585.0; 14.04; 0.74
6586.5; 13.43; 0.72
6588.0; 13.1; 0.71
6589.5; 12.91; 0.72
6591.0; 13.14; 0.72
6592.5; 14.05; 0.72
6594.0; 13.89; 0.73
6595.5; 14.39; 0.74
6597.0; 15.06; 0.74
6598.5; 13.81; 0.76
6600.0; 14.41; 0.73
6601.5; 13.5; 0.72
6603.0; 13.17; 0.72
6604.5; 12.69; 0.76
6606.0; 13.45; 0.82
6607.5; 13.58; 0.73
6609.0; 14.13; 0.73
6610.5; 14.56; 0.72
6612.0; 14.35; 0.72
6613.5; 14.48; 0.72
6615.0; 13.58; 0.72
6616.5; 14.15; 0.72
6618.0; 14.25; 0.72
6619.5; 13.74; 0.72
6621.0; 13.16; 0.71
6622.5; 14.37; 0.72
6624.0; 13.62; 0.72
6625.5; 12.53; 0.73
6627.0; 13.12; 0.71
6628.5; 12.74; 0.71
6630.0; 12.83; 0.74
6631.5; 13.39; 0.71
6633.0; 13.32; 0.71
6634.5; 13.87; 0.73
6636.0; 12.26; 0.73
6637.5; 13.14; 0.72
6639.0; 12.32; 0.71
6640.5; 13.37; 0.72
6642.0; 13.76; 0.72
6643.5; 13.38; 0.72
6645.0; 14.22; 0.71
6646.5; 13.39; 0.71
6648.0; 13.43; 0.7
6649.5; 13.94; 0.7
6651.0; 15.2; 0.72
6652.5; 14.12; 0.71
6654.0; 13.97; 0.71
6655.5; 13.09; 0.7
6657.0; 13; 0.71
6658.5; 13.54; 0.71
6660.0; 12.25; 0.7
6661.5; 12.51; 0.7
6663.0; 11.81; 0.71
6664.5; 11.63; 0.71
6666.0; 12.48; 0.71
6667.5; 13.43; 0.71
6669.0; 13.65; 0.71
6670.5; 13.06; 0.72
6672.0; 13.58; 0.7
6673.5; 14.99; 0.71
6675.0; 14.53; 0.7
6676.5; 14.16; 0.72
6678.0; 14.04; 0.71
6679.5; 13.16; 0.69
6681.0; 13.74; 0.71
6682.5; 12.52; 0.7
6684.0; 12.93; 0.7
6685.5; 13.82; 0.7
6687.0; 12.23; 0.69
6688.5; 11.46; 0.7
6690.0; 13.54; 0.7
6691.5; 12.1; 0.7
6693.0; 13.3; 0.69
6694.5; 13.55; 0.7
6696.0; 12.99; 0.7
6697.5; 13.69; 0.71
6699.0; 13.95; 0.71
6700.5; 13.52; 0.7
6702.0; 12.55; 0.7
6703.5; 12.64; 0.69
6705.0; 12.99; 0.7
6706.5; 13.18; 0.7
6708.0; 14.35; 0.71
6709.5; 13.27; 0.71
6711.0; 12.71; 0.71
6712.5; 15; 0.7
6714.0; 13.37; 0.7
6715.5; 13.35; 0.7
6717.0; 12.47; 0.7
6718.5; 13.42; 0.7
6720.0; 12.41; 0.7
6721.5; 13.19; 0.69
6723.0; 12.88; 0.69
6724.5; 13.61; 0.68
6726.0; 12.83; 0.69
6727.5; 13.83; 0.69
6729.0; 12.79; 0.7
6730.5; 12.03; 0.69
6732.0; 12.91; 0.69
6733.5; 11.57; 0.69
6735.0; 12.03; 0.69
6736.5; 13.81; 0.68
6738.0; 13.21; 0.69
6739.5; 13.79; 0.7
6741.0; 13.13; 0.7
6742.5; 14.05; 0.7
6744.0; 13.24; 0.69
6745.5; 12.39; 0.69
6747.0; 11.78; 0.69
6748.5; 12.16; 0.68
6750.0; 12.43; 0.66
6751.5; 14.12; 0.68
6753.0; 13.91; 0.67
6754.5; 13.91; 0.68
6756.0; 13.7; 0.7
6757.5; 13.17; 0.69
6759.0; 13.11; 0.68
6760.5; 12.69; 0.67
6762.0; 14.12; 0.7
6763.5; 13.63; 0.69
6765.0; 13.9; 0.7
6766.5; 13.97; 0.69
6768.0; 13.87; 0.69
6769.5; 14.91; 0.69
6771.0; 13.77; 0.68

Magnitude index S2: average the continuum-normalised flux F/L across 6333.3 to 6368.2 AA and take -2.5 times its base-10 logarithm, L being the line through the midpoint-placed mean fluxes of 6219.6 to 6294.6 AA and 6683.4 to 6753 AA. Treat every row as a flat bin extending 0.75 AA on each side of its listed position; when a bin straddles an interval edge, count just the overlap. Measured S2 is 0.10 mag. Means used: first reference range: 14.1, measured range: 12.6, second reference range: 13.1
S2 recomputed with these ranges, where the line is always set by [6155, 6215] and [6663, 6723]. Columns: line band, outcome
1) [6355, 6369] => -0.04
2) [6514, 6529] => -0.03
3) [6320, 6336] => 0.06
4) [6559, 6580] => -0.05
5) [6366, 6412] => -0.01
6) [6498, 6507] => -0.03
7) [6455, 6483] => 0.01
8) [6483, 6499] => -0.03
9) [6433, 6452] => -0.05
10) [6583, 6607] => -0.02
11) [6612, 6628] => -0.03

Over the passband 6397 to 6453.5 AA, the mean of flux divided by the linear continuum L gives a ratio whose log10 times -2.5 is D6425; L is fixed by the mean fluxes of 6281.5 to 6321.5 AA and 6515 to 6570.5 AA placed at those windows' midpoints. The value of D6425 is 0.01 mag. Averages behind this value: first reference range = 14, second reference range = 14.2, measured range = 14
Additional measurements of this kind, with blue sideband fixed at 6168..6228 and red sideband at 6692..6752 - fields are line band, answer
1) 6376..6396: -0.03 mag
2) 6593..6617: -0.05 mag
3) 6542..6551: -0.05 mag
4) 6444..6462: -0.02 mag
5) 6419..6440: -0.03 mag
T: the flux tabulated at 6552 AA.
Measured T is 14.14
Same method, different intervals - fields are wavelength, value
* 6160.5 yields 14.3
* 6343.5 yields 10.05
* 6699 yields 13.95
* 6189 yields 14.2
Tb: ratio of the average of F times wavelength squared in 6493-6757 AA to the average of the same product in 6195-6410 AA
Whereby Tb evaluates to 1.09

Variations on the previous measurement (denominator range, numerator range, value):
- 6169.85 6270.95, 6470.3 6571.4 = 1.10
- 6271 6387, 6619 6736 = 1.08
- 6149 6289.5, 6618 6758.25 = 1.08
